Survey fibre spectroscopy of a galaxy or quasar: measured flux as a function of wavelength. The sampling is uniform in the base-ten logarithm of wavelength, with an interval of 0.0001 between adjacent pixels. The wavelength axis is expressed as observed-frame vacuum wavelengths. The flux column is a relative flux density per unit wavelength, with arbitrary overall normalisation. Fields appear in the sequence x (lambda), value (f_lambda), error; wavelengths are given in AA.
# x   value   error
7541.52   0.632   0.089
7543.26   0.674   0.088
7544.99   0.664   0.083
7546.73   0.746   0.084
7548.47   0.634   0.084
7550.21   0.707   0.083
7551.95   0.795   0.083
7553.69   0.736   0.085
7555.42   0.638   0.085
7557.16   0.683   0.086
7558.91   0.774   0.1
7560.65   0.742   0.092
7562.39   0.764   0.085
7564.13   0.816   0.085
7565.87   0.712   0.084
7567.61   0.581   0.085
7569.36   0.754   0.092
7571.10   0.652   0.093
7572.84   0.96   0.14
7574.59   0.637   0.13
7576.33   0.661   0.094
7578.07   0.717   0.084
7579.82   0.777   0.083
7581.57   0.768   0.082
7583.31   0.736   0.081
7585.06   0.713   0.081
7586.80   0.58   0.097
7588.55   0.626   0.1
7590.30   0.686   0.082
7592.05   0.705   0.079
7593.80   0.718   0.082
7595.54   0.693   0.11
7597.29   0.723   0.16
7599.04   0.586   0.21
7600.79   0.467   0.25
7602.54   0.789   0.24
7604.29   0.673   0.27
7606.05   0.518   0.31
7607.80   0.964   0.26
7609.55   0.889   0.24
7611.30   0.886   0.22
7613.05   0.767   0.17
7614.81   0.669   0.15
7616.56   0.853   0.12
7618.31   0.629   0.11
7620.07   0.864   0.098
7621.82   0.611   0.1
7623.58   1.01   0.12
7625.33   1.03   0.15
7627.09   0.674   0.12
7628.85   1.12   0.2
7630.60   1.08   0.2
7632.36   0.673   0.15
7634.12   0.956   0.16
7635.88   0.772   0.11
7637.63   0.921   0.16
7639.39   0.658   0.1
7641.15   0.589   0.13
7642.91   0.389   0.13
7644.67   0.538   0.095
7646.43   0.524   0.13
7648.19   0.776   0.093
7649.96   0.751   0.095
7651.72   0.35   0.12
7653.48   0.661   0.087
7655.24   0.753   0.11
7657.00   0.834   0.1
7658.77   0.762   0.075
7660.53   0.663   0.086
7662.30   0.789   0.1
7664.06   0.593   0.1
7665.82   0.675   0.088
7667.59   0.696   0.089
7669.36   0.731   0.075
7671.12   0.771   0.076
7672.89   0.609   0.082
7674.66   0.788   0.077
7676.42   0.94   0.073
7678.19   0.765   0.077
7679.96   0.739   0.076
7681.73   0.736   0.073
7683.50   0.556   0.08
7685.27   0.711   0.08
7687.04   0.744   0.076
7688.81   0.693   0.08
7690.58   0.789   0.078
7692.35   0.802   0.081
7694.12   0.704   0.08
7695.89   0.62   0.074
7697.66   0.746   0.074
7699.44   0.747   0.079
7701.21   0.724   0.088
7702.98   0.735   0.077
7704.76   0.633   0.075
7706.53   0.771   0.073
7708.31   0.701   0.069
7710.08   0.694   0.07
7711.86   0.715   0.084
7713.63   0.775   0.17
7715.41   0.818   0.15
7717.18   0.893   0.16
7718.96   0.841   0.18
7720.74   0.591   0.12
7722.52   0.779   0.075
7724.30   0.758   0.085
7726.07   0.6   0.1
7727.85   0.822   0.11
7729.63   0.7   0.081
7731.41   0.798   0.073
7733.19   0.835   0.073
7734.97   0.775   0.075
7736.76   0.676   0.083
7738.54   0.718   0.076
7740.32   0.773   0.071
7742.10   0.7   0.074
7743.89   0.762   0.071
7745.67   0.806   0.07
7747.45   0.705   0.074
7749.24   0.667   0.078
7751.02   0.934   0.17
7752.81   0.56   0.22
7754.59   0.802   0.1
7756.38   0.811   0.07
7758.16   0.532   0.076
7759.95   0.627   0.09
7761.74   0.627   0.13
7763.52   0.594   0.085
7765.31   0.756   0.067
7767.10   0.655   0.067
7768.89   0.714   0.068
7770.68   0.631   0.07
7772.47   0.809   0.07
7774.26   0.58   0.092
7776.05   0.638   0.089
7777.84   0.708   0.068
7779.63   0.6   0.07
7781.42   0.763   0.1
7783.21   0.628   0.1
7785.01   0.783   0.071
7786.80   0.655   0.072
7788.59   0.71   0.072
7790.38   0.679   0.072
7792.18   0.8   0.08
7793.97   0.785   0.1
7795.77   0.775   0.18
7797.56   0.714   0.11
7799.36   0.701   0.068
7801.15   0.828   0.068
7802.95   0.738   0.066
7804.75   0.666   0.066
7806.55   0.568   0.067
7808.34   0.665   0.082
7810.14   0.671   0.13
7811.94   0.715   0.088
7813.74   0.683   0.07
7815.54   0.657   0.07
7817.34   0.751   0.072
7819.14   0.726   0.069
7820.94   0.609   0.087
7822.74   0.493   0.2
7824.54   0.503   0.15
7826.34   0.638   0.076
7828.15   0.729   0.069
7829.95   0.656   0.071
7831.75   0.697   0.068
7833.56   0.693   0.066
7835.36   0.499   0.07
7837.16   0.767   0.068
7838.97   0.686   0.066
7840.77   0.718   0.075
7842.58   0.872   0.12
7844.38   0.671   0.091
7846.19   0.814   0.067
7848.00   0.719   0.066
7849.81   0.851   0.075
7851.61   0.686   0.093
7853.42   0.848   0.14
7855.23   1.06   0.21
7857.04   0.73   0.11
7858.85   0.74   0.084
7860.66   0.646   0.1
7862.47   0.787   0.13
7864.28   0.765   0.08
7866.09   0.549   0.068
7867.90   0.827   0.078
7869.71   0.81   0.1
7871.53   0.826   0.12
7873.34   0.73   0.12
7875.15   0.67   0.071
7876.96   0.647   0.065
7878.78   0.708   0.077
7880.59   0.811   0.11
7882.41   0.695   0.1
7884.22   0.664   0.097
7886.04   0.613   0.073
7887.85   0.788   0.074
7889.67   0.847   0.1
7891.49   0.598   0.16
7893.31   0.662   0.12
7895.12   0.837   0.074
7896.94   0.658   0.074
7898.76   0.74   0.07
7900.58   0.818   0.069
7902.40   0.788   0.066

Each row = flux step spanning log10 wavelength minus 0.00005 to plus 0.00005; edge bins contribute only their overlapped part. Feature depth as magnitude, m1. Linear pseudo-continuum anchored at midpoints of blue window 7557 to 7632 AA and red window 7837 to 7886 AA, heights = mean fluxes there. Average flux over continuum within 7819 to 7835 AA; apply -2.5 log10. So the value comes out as 0.19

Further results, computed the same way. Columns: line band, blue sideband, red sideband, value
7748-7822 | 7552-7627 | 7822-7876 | 0.047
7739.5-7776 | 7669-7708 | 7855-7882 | 0.052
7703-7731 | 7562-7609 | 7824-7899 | -0.039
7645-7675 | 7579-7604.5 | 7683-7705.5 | 0.026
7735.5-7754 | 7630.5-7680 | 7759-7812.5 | -0.052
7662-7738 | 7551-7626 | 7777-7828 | -0.038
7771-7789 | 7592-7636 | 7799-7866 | 0.063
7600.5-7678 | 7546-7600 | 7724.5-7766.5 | -0.045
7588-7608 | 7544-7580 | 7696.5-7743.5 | 0.086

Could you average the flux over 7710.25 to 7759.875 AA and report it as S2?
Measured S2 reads 0.743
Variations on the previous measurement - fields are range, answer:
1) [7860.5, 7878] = 0.729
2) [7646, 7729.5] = 0.722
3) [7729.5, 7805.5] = 0.715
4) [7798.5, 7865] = 0.709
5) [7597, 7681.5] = 0.739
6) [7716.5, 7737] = 0.756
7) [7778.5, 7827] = 0.686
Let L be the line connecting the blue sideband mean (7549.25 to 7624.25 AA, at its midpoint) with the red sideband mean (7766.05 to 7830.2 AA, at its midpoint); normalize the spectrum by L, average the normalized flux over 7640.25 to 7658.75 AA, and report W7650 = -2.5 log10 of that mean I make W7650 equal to 0.146 mag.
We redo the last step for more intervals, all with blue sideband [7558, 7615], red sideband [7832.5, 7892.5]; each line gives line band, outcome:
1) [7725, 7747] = -0.03 mag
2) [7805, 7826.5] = 0.15 mag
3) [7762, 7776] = 0.09 mag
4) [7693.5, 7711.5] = 0.03 mag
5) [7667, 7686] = -0.01 mag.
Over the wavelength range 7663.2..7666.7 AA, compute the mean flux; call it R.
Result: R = 0.635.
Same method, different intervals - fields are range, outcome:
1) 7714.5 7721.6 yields 0.786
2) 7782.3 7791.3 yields 0.691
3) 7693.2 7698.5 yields 0.691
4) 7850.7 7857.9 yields 0.832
